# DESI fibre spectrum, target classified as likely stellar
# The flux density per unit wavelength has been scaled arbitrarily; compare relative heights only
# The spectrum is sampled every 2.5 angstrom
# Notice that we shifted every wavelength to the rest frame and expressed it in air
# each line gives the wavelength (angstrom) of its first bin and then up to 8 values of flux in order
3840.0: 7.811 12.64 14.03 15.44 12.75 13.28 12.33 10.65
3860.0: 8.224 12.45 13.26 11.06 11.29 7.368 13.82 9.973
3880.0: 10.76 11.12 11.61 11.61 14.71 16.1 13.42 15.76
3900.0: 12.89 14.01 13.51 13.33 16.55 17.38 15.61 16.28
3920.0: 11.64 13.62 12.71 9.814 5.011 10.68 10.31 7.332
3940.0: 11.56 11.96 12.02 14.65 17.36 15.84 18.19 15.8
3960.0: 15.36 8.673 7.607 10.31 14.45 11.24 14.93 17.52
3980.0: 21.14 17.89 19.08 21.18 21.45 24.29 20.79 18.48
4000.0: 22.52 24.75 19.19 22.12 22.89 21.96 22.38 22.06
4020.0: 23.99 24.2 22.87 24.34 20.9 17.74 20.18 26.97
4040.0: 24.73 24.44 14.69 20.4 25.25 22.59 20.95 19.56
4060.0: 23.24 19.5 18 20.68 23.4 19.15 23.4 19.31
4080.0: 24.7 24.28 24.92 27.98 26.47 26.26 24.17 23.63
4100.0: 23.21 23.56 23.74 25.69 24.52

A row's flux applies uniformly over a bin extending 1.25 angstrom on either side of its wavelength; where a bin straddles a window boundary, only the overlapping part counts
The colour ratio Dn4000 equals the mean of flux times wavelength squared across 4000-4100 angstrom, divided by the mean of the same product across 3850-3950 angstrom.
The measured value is 2.0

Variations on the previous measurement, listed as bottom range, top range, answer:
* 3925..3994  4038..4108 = 1.69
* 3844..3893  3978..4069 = 1.94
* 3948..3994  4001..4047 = 1.40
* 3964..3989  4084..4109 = 1.69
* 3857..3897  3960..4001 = 1.51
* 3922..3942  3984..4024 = 2.27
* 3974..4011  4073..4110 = 1.24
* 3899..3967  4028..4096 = 1.85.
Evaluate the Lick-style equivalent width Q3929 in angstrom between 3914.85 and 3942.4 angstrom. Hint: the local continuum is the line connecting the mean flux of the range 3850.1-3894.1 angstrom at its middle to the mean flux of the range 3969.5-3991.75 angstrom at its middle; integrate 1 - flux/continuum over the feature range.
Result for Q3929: 6.86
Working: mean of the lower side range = 11.8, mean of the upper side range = 17.9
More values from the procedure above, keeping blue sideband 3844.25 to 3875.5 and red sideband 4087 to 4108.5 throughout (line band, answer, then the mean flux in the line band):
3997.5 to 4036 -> -3.03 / 22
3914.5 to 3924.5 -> 0.71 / 14.1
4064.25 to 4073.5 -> 1.12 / 20.5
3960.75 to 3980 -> 5.59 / 12.8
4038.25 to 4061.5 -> 0.41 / 21.8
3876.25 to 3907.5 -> 1.64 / 13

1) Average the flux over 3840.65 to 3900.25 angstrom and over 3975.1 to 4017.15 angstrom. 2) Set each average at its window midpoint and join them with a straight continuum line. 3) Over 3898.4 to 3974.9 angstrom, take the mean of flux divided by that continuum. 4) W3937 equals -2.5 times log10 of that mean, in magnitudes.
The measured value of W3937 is 0.28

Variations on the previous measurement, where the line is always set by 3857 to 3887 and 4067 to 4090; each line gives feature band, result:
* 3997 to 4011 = -0.16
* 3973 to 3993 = -0.09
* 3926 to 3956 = 0.26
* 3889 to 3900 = -0.20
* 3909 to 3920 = -0.18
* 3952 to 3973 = 0.25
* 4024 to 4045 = -0.08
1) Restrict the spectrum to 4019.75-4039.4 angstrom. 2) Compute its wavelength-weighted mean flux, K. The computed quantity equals 22.6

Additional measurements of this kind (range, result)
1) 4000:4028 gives 22.7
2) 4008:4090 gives 22.3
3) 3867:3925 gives 13.2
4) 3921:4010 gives 15.5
